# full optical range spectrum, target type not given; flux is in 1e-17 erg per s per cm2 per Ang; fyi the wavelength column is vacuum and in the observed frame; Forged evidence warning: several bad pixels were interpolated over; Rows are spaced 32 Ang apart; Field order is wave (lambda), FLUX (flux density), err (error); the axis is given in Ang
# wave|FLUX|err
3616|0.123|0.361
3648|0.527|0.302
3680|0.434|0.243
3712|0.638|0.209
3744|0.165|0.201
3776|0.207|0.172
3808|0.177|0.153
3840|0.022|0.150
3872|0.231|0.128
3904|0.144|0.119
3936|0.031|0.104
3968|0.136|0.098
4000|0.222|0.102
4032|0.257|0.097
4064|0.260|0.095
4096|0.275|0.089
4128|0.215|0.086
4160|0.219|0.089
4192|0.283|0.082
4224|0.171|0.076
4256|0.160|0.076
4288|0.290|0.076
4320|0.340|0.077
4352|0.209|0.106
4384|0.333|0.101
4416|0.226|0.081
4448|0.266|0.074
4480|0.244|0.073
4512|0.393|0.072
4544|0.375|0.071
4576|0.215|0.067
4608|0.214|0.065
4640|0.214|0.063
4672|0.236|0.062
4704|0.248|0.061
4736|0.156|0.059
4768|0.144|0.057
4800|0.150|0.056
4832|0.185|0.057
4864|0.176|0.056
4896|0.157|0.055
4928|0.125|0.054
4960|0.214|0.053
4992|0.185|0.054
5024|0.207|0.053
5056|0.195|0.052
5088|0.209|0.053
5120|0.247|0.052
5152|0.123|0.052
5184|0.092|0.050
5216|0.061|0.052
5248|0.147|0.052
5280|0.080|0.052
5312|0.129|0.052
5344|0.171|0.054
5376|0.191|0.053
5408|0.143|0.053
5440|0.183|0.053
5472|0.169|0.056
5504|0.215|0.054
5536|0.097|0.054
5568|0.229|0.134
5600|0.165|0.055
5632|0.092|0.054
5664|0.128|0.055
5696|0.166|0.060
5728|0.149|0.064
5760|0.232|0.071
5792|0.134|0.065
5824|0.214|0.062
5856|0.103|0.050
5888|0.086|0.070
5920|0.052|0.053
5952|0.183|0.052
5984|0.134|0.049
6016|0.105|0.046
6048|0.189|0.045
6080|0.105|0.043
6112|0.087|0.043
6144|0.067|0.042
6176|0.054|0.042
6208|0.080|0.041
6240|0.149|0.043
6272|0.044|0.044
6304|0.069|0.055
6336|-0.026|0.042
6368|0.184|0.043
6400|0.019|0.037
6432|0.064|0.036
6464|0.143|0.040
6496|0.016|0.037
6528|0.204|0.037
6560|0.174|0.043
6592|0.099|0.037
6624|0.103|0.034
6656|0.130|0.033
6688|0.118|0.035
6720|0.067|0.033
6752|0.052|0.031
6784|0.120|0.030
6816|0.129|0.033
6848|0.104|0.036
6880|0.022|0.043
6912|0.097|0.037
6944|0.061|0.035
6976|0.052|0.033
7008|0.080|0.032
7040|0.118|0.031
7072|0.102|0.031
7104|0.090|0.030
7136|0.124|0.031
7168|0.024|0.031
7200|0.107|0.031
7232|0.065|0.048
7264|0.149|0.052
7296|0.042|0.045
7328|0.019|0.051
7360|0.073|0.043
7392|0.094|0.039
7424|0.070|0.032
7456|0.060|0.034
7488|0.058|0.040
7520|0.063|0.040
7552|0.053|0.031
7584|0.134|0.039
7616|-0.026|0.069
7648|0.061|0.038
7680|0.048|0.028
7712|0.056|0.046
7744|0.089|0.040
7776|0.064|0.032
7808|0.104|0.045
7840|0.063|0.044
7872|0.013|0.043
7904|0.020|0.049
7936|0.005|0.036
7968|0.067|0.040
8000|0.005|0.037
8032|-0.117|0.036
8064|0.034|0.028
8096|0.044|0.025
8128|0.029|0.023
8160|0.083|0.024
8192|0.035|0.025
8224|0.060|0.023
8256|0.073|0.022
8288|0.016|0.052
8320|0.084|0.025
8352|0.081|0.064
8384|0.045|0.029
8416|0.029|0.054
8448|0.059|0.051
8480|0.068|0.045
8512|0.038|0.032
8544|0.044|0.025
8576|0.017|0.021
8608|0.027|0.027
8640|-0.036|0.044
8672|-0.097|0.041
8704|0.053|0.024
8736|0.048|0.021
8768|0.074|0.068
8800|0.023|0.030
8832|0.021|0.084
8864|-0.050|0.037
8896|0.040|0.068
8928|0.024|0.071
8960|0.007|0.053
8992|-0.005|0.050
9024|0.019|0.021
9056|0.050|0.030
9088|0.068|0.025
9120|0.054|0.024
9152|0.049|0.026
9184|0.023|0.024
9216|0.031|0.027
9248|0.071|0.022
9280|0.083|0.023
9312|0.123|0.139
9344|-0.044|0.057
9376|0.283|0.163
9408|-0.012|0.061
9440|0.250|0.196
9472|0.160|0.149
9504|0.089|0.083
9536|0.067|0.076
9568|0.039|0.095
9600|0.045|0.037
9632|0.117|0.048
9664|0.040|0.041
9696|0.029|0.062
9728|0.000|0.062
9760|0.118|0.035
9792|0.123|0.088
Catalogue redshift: 1.53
